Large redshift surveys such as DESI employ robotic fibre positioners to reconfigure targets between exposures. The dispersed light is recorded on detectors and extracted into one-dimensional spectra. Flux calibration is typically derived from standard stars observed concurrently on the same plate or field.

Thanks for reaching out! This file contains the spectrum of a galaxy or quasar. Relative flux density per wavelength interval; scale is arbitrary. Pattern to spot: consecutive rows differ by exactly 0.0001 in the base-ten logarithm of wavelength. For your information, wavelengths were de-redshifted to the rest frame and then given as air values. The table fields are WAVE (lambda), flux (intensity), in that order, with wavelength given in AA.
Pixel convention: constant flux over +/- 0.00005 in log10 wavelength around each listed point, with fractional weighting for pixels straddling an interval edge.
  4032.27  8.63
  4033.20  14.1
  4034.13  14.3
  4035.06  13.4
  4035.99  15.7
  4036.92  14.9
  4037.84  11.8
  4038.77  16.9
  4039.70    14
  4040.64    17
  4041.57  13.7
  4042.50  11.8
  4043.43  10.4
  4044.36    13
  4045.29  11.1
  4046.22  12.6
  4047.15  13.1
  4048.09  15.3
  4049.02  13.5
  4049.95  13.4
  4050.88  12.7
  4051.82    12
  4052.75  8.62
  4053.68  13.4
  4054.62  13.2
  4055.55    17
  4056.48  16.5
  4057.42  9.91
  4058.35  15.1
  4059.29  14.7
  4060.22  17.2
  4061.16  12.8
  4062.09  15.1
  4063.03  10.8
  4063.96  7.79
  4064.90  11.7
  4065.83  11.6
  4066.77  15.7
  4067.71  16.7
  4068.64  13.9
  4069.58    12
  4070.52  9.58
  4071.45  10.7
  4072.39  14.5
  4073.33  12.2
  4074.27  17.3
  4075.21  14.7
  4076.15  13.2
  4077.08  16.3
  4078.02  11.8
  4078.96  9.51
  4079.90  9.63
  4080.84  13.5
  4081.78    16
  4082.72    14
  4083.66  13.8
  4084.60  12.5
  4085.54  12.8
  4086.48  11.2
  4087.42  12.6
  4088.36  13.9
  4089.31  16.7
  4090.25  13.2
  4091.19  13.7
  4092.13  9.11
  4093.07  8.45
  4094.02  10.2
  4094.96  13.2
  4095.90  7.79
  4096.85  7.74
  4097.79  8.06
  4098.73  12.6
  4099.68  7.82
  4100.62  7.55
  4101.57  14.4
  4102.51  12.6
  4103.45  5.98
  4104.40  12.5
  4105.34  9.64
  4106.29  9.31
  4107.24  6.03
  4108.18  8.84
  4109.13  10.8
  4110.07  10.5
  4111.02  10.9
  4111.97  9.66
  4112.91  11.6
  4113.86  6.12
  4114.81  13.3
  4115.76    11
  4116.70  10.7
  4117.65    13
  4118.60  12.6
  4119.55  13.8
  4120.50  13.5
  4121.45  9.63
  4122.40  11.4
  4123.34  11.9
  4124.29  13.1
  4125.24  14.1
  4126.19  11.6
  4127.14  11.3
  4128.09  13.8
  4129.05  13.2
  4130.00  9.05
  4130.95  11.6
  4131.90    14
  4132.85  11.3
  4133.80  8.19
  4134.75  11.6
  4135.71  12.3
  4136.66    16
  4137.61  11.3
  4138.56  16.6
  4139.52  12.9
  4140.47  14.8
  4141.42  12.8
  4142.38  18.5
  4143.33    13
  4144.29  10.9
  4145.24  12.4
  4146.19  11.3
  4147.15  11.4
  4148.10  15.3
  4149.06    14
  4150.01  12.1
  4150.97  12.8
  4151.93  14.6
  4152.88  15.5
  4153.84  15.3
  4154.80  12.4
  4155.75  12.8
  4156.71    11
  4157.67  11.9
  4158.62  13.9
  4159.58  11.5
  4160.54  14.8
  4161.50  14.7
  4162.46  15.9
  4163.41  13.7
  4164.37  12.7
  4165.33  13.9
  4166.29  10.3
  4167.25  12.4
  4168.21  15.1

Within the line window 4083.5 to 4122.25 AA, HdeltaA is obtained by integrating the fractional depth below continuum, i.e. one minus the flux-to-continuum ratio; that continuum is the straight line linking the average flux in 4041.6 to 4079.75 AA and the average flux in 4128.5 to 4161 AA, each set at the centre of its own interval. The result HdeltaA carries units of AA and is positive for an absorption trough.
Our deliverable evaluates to 6.2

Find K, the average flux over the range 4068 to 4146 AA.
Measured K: 11.9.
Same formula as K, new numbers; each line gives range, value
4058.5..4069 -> 13.5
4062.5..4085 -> 12.9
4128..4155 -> 13.1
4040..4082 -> 13.1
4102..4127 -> 10.9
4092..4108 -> 9.58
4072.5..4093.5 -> 13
